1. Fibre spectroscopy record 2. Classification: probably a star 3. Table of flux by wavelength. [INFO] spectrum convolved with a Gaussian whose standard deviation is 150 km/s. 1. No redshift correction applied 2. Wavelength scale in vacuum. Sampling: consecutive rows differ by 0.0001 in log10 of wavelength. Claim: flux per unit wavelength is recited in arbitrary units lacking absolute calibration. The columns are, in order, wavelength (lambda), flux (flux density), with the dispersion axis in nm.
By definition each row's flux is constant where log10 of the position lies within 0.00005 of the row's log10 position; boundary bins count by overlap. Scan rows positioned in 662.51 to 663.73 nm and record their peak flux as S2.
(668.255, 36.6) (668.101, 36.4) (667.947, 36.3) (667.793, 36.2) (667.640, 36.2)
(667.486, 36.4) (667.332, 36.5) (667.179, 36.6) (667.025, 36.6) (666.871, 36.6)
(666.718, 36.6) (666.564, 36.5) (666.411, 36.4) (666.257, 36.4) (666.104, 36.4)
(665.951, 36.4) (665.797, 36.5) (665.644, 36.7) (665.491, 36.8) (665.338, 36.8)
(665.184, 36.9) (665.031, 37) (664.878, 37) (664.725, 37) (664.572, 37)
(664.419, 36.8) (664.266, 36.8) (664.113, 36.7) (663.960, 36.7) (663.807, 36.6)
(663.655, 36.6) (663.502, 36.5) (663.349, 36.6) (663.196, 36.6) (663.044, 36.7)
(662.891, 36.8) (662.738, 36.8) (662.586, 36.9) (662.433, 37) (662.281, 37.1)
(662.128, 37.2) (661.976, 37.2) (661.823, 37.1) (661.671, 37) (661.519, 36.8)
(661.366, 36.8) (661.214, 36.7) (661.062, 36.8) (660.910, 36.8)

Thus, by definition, 36.9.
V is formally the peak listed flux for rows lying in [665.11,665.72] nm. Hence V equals 36.9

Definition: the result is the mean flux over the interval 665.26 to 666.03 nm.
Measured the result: 36.6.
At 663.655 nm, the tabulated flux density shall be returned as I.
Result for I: 36.6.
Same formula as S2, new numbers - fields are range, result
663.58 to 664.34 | 36.8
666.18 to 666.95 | 36.6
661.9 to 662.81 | 37.2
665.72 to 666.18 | 36.5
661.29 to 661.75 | 37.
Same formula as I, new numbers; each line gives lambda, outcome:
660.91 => 36.8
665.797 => 36.5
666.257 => 36.4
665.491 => 36.8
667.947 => 36.3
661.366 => 36.8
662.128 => 37.2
